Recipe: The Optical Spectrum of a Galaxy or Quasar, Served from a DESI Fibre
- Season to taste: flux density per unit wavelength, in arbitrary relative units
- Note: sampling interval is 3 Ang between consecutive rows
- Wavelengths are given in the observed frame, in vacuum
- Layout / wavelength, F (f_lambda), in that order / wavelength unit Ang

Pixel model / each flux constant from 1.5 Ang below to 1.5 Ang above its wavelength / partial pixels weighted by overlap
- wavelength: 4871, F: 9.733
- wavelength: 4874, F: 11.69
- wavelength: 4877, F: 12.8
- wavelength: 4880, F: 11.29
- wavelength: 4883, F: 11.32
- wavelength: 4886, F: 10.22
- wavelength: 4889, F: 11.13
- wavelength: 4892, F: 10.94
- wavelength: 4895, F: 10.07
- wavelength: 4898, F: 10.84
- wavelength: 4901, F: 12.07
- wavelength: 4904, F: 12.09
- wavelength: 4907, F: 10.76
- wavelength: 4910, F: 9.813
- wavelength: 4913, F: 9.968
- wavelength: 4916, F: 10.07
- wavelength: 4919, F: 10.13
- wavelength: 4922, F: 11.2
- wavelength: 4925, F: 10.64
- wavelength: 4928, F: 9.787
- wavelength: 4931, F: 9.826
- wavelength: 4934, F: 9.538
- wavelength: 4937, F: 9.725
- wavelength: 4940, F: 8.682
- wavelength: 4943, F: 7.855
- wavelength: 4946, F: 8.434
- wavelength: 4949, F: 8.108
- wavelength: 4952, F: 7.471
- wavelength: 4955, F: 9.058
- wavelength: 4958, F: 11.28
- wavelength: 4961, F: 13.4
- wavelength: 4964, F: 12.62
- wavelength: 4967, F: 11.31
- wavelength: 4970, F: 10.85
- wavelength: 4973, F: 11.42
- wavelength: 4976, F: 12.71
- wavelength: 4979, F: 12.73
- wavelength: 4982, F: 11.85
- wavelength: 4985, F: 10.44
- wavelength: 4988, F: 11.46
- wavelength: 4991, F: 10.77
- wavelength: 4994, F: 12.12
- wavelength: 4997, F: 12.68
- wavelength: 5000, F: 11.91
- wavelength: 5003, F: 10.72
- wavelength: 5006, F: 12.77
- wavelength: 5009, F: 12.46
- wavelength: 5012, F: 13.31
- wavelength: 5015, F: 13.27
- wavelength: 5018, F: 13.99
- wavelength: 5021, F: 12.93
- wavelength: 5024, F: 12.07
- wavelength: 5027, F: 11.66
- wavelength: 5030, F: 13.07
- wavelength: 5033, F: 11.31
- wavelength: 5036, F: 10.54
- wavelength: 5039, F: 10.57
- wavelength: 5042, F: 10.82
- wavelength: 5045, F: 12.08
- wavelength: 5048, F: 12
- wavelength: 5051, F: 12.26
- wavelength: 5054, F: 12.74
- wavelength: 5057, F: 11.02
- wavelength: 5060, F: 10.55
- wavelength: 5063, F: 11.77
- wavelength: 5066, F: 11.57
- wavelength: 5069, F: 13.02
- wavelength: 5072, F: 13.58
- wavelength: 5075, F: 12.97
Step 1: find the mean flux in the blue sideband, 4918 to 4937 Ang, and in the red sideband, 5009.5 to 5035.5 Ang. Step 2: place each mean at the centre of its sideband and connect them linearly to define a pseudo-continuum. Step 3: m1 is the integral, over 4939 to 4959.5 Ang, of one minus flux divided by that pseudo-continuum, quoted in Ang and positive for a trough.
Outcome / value 3.9 Ang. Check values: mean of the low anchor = 10.2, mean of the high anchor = 12.6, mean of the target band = 8.7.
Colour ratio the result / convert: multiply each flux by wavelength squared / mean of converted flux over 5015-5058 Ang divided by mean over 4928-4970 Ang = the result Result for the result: 1.3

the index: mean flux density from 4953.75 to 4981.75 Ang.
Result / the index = 11.7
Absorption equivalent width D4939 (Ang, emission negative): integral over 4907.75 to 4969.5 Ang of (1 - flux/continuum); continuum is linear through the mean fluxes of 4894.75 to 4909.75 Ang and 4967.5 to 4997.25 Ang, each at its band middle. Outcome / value 7.63 Ang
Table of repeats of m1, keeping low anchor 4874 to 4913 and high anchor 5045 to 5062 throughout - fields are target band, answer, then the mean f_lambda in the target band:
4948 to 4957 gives 2.3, 8.39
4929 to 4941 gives 1.9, 9.49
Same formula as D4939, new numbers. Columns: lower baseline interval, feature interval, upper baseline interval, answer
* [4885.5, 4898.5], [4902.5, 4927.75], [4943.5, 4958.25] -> -1.8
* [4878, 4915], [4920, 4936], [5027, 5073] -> 1.3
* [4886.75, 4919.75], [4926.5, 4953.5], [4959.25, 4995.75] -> 5.8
